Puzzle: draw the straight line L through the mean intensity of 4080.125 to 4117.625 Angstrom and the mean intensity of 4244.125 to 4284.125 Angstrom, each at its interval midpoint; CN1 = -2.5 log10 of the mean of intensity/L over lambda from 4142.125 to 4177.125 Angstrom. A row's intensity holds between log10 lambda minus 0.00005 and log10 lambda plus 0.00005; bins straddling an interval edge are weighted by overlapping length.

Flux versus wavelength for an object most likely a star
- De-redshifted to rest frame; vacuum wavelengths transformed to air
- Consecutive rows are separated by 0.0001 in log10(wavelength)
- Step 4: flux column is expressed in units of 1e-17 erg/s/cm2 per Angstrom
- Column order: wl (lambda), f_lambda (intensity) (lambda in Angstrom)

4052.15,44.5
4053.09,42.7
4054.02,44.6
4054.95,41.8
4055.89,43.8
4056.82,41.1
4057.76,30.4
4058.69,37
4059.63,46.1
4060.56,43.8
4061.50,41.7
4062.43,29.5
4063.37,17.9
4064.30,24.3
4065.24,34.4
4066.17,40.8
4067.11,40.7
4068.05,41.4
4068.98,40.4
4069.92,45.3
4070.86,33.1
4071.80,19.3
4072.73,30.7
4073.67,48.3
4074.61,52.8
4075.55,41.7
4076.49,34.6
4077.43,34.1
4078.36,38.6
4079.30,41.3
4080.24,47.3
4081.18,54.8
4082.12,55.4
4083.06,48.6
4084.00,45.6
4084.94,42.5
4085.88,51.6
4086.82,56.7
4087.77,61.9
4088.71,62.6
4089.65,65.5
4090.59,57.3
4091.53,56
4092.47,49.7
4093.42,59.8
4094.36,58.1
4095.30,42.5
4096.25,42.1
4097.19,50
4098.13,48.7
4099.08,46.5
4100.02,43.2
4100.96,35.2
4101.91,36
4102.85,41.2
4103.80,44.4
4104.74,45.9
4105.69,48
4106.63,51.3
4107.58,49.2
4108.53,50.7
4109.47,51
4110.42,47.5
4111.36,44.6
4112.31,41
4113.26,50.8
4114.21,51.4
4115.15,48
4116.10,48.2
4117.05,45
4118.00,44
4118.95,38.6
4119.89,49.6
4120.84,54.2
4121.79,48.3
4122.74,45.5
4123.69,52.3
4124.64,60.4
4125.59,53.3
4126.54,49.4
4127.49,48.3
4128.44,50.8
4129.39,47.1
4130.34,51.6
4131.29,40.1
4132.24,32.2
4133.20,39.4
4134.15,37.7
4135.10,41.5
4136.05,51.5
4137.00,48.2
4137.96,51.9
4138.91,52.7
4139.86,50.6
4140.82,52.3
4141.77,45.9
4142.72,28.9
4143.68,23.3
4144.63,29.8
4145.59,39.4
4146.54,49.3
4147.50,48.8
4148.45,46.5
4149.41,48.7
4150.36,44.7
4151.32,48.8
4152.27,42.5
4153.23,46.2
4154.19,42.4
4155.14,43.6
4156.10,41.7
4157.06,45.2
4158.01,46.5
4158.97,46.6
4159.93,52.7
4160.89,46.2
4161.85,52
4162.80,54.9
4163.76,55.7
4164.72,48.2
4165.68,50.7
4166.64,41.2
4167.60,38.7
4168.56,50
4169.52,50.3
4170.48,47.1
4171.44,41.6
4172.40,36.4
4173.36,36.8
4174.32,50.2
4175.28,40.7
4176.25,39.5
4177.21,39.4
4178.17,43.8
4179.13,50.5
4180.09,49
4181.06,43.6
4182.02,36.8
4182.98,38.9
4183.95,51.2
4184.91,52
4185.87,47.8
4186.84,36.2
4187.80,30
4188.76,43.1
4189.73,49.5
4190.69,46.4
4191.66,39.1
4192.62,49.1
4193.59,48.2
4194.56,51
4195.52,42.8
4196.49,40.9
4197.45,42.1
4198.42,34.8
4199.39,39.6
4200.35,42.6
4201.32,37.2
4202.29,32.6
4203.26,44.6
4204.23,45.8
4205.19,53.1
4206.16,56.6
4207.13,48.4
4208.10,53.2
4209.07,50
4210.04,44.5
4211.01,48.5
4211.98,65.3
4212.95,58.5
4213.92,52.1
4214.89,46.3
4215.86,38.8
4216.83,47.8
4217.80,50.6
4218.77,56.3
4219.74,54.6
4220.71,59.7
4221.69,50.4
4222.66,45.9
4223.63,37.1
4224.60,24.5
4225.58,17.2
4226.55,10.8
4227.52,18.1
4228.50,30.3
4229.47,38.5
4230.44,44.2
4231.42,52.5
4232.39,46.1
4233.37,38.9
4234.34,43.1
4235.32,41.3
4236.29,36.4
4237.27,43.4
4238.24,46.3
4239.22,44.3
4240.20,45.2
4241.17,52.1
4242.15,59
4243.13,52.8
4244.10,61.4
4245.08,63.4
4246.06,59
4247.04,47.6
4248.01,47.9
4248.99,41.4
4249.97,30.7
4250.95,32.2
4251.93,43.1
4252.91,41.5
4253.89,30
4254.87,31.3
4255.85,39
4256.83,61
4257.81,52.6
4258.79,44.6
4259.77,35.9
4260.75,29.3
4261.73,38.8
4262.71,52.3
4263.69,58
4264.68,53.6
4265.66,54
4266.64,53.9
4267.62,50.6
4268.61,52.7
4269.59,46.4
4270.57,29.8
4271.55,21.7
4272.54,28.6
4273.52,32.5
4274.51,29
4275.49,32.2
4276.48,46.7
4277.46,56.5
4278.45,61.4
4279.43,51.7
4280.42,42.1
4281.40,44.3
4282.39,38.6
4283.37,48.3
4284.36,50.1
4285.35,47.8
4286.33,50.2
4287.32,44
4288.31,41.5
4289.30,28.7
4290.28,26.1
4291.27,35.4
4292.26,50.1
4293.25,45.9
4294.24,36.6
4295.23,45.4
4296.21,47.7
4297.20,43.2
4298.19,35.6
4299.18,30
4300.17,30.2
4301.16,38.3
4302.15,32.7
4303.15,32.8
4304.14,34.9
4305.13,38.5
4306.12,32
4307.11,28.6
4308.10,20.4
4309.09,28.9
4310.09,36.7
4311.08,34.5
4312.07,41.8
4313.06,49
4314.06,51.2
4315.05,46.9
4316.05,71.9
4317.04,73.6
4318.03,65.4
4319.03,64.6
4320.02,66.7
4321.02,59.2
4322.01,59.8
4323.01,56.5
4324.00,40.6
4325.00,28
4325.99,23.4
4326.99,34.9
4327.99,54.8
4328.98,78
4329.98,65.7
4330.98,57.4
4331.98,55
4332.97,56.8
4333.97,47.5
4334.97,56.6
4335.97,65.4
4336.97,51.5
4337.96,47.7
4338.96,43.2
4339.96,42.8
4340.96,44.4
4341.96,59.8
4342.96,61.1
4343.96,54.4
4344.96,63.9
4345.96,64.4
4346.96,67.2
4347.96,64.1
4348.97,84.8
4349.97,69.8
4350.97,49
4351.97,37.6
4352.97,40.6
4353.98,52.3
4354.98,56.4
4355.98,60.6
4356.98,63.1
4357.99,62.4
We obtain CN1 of 0.07 mag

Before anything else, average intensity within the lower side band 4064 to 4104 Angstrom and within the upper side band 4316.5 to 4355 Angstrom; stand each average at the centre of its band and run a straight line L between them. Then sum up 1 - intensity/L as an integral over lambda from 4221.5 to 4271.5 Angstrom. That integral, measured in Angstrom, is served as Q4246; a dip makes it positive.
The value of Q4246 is 8.7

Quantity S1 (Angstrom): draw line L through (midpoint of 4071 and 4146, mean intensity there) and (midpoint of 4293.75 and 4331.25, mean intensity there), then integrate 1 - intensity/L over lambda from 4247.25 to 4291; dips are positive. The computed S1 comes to 2.74 Angstrom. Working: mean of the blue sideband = 46.5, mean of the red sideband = 45.1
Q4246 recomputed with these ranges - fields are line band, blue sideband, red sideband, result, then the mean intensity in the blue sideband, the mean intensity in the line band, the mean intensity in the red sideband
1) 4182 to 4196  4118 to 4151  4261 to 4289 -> 0.3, 45.7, 44.4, 44.7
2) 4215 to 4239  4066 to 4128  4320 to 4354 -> 4.8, 47.1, 40.7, 54.3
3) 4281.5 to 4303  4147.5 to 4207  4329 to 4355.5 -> 5.2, 44.9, 40.2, 56.5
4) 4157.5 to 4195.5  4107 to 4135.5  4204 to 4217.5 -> 3.0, 47.1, 45.4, 50.7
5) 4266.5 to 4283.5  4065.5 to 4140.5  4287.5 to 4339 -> 1.3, 46.8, 42.3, 45.6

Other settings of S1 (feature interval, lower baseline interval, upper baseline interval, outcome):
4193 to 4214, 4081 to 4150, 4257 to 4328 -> -0.62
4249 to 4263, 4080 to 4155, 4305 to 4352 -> 2.93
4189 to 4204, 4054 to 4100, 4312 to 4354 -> 1.99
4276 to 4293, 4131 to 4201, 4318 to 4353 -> 2.26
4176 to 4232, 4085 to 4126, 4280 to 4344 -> 4.65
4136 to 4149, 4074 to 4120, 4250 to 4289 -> 0.76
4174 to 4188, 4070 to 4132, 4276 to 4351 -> 1.25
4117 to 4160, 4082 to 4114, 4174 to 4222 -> 2.30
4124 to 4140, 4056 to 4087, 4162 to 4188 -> -1.70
